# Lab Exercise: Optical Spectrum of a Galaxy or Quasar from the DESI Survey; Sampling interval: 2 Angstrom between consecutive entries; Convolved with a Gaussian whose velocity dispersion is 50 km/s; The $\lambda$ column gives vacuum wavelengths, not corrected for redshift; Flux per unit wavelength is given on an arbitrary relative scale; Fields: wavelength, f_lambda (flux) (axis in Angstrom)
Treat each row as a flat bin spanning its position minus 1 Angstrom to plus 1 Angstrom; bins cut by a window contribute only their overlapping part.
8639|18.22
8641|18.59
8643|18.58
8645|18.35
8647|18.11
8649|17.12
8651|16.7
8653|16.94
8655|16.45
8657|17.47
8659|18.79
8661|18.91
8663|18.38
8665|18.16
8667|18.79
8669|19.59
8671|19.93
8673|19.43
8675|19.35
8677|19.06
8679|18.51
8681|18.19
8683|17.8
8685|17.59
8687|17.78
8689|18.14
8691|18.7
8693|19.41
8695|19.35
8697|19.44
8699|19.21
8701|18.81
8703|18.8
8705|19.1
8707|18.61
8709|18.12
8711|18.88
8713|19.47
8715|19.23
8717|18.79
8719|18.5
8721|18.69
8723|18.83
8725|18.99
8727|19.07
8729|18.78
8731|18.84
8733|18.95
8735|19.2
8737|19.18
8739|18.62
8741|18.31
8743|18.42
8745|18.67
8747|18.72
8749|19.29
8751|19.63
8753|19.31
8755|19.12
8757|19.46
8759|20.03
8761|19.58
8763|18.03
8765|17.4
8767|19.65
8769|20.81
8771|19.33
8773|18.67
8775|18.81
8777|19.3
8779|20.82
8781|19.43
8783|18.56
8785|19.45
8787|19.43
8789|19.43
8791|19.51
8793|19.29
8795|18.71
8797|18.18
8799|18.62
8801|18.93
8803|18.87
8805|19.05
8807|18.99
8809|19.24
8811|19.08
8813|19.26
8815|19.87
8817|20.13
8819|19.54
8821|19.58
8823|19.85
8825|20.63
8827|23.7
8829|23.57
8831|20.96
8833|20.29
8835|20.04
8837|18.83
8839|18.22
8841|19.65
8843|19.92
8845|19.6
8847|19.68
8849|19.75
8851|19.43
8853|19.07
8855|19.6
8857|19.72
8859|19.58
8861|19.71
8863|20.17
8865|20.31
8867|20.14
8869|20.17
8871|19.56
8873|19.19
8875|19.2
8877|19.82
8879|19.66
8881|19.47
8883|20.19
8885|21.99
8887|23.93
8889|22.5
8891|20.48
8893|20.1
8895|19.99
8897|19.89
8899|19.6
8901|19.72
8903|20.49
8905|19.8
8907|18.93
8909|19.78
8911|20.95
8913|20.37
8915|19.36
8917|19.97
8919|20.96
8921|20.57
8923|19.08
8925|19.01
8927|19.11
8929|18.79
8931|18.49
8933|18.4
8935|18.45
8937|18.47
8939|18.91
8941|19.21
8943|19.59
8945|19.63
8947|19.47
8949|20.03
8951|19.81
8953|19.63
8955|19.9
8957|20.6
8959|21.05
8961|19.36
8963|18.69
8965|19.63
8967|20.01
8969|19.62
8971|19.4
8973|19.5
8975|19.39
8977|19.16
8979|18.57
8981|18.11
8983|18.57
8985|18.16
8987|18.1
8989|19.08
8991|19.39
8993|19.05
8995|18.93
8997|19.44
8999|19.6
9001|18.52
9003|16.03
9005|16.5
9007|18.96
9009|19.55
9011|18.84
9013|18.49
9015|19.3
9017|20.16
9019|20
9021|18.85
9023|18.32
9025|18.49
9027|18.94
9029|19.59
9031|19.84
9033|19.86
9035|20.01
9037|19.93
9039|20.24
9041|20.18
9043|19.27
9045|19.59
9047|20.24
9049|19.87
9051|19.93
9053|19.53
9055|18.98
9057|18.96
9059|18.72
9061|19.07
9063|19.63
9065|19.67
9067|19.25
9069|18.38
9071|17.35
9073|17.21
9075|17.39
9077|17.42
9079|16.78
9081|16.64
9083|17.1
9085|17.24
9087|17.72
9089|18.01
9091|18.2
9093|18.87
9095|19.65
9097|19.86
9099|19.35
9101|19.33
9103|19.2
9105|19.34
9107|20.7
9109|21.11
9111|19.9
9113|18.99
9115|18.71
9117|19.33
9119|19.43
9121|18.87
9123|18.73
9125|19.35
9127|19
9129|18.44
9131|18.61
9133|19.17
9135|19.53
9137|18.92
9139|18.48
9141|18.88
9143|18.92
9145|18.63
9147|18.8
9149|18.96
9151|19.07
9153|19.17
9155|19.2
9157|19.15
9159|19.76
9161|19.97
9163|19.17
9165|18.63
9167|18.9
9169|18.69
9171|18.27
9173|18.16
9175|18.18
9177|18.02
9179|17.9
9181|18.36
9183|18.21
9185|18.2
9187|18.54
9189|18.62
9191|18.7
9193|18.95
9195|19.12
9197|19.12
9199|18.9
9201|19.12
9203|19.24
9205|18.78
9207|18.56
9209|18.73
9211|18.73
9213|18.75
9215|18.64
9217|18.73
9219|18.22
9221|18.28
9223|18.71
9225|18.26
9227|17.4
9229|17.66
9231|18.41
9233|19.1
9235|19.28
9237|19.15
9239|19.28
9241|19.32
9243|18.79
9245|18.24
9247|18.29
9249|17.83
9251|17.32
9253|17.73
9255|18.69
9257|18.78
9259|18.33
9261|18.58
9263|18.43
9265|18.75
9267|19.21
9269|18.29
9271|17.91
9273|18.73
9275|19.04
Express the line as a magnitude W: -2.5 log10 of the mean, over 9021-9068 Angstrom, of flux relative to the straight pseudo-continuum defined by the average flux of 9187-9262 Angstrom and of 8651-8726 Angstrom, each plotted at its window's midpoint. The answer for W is -0.049 mag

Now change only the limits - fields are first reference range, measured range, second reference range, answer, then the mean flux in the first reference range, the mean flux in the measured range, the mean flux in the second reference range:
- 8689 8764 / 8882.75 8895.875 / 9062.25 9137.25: -0.136 mag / 19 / 21.4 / 18.7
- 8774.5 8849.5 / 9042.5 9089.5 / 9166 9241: 0.028 mag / 19.7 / 18.5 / 18.6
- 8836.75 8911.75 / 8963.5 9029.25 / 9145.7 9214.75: 0.033 mag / 20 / 18.9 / 18.8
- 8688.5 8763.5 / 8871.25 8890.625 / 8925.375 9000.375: -0.081 mag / 19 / 20.6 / 19.2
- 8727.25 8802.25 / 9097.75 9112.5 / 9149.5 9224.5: -0.057 mag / 19.1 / 19.8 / 18.7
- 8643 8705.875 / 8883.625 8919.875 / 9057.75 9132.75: -0.105 mag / 18.5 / 20.5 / 18.7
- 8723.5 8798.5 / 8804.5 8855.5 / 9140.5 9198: -0.049 mag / 19.1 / 19.9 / 18.8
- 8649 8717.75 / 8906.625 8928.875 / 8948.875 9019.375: -0.045 mag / 18.6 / 19.8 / 19.1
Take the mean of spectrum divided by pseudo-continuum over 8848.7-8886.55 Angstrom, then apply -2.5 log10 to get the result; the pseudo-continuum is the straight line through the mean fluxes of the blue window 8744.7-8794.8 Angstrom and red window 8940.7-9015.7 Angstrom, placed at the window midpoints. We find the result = -0.04 mag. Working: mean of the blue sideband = 19.3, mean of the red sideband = 19.1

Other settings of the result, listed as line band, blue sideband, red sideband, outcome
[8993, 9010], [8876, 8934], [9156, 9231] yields 0.063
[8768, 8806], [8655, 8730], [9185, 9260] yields -0.029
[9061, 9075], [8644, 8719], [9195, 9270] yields 0.002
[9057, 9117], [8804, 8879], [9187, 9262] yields 0.022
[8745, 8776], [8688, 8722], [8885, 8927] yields 0.006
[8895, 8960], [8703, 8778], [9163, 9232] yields -0.047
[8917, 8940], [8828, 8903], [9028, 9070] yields 0.043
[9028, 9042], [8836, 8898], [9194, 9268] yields -0.033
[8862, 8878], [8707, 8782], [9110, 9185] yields -0.046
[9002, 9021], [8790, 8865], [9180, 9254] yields 0.029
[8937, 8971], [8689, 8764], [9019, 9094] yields -0.045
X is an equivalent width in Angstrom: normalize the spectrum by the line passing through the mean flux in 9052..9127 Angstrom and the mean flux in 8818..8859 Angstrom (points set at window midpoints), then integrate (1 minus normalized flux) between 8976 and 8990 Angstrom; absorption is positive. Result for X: 0.56 Angstrom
